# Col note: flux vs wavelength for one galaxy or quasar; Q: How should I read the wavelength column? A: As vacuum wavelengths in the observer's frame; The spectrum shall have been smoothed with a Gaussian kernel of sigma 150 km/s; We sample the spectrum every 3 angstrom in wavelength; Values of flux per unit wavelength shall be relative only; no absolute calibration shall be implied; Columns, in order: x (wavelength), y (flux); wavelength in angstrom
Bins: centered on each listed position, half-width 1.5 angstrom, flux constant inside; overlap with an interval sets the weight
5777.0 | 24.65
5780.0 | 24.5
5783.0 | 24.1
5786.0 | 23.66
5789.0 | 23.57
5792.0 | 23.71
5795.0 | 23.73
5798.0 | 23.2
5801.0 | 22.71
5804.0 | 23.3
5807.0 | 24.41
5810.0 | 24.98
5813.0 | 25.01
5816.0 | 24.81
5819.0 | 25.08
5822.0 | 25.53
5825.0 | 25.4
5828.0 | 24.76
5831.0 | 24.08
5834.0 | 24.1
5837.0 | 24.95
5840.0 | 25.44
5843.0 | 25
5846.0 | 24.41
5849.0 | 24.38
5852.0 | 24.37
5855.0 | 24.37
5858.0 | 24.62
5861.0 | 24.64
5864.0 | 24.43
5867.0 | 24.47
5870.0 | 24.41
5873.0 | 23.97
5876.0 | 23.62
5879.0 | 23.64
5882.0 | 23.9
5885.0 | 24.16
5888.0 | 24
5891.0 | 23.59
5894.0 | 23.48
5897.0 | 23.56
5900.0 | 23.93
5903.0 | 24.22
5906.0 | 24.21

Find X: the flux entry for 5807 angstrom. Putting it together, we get 24.41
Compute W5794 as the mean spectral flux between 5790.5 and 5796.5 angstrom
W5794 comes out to 23.7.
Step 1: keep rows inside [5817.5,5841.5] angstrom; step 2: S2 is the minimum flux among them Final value 24.08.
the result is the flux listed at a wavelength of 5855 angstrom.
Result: 24.37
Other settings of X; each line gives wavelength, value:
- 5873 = 23.97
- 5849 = 24.38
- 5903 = 24.22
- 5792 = 23.71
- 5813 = 25.01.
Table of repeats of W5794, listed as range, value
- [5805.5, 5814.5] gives 24.8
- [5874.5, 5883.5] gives 23.7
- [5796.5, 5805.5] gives 23.1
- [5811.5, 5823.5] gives 25.1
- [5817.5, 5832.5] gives 25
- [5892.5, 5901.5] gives 23.7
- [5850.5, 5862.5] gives 24.5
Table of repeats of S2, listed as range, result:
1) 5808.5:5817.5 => 24.81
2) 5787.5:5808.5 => 22.71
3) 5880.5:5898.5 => 23.48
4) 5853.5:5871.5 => 24.37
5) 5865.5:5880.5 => 23.62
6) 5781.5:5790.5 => 23.57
